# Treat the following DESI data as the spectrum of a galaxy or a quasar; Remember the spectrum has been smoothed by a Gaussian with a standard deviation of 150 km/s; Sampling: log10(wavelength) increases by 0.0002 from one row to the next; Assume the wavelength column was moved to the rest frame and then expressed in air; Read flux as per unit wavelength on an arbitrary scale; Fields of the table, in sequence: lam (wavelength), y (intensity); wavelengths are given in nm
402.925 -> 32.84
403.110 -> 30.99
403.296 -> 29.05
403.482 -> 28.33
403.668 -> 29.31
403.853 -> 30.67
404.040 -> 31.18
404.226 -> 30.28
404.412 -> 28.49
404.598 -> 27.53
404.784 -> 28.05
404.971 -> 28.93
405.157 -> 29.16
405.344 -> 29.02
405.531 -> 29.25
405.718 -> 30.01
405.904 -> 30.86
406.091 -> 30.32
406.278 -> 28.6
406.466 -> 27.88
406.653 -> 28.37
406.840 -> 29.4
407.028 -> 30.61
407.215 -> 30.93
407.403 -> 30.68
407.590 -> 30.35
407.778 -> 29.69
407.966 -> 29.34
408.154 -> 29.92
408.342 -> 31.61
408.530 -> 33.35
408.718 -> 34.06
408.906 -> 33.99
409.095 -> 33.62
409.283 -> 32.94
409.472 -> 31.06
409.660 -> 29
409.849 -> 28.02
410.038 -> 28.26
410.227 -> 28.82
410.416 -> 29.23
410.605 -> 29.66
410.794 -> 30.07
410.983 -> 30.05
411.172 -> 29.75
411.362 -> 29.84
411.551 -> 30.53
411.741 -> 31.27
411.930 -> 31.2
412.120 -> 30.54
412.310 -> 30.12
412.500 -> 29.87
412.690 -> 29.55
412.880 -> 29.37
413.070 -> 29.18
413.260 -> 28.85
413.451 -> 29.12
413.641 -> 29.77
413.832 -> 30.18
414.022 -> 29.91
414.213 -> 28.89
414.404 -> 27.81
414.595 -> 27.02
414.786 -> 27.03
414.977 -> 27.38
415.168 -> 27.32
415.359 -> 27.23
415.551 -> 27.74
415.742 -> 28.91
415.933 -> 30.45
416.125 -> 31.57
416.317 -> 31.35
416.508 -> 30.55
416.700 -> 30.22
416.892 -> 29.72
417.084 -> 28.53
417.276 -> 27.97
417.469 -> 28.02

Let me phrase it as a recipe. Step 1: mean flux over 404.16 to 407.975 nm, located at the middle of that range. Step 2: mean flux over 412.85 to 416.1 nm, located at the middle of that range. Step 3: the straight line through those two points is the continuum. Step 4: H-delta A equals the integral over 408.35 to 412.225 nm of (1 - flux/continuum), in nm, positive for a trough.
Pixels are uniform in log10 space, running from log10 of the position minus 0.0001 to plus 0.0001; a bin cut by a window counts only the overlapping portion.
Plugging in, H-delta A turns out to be -0.233 nm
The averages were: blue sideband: 29.4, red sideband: 28.6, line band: 30.8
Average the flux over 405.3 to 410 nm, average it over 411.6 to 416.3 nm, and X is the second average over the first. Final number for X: 1.0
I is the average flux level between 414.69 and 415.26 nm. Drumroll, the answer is 27.3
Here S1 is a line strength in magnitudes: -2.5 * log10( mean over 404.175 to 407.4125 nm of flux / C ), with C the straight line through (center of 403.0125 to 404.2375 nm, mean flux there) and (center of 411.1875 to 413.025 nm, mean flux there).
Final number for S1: 0.03 mag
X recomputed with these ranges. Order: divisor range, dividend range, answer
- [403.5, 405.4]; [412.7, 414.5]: 1.00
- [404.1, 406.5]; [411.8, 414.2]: 1.02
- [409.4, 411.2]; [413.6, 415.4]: 0.96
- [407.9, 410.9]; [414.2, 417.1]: 0.94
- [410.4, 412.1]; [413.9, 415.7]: 0.92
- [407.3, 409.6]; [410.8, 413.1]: 0.95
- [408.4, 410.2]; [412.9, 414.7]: 0.92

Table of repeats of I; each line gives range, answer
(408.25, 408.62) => 32.5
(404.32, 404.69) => 28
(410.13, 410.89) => 29.5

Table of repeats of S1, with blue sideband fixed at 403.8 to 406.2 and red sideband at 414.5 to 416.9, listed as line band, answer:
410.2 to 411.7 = -0.024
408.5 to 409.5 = -0.139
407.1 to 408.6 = -0.049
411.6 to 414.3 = -0.028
